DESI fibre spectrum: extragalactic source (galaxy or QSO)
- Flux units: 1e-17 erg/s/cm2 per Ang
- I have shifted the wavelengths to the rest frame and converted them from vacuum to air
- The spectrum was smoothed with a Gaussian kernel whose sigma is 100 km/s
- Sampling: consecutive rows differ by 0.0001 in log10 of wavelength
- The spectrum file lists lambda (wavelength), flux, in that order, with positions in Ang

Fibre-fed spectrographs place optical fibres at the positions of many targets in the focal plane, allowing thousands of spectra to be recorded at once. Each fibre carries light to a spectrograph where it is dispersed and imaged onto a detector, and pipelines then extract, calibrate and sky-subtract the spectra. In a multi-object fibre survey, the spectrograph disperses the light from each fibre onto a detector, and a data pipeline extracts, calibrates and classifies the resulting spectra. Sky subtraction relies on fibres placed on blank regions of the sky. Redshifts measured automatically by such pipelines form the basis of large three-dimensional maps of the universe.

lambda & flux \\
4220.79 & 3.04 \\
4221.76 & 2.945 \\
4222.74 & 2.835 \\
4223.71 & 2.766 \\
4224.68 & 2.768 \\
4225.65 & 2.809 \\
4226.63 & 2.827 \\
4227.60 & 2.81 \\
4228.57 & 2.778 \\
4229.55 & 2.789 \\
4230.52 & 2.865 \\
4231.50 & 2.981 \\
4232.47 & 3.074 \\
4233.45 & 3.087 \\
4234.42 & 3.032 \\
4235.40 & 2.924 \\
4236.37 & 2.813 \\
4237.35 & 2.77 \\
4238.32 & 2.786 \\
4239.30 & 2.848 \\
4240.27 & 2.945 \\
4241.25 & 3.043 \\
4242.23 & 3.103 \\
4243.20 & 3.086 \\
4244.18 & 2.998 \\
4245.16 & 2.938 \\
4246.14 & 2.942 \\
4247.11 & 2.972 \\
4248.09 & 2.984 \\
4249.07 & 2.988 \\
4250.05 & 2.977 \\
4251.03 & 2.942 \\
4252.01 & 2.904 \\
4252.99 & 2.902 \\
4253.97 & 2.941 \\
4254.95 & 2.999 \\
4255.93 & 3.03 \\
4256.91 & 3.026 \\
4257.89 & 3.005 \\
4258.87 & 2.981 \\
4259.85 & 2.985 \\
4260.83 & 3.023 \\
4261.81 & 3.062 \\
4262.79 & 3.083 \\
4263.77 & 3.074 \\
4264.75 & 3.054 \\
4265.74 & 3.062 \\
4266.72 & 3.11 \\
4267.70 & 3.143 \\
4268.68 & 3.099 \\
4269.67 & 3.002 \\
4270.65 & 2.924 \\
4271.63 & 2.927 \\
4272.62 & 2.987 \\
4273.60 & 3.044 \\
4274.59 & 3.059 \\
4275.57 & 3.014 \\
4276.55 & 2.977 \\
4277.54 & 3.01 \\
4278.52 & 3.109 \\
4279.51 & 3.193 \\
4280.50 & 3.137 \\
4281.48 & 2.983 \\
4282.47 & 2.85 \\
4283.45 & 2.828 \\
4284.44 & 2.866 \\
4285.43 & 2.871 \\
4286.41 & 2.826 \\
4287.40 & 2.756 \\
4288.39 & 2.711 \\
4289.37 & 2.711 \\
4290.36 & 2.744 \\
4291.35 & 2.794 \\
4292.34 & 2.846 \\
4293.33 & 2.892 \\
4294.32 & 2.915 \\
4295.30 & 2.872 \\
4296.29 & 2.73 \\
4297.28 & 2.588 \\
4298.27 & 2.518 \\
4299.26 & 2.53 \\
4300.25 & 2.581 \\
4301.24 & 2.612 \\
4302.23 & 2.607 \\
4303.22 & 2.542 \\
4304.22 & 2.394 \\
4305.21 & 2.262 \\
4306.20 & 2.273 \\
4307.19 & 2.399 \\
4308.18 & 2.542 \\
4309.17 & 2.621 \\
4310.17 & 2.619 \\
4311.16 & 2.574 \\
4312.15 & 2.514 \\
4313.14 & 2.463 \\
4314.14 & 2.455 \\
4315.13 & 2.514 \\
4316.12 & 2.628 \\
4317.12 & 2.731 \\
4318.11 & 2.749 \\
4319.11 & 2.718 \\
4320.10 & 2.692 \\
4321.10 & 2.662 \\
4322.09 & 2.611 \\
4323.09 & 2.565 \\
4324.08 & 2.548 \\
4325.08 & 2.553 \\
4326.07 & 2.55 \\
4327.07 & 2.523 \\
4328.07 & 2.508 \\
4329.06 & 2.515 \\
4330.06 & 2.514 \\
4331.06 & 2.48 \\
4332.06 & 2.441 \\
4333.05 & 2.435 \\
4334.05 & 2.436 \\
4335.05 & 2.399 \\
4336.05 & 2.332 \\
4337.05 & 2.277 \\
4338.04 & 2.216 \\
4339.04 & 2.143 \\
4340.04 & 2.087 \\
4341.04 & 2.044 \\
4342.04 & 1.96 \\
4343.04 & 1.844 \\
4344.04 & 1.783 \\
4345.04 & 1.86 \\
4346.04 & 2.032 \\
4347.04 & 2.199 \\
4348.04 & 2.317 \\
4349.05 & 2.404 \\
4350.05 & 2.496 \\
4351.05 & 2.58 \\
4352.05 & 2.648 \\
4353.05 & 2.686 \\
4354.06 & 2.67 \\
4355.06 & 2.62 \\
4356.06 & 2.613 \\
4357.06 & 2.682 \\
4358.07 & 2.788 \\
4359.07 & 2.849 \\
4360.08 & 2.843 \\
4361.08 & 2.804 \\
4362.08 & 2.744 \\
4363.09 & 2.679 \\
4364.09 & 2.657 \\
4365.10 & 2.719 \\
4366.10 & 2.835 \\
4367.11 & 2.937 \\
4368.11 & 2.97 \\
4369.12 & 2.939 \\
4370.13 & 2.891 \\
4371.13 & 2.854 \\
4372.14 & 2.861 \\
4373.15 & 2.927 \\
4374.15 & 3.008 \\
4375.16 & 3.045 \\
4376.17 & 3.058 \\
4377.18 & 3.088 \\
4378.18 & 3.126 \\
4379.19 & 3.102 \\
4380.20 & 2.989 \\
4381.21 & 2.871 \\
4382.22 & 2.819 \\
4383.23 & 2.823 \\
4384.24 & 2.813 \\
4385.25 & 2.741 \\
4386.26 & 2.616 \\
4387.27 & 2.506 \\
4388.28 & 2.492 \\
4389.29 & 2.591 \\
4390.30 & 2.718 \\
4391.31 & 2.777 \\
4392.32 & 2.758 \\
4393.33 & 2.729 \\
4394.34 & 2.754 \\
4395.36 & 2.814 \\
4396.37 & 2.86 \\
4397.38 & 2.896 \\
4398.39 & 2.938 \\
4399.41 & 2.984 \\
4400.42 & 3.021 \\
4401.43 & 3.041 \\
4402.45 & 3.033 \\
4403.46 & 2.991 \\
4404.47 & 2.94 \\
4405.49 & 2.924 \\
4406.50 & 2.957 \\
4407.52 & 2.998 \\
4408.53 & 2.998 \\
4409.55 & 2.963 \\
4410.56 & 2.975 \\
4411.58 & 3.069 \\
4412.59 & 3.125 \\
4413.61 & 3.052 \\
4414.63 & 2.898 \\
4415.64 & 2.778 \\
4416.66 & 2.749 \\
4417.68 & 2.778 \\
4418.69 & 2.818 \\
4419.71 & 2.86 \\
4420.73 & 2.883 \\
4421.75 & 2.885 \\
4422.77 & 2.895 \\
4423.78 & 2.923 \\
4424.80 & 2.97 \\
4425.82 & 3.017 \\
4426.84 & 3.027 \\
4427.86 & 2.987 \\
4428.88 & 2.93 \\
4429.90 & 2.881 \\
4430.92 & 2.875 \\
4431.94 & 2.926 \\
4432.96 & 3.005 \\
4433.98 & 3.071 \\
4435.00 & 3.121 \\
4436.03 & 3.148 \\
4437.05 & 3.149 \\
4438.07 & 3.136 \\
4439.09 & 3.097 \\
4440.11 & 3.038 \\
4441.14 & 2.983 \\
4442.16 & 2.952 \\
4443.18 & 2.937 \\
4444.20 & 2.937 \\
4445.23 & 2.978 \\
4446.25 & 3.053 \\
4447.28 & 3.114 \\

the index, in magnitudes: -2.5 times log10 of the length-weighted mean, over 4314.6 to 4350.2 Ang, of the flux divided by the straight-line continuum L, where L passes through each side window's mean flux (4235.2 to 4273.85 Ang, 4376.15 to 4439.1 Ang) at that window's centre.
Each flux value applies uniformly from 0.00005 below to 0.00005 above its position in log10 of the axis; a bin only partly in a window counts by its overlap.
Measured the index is 0.233 mag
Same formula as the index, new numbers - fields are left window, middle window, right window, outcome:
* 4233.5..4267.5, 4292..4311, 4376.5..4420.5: 0.14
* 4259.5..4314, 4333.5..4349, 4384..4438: 0.31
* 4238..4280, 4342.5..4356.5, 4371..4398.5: 0.23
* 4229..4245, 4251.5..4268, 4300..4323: -0.07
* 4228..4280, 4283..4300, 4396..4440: 0.08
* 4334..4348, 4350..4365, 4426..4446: -0.19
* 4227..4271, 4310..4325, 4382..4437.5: 0.13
